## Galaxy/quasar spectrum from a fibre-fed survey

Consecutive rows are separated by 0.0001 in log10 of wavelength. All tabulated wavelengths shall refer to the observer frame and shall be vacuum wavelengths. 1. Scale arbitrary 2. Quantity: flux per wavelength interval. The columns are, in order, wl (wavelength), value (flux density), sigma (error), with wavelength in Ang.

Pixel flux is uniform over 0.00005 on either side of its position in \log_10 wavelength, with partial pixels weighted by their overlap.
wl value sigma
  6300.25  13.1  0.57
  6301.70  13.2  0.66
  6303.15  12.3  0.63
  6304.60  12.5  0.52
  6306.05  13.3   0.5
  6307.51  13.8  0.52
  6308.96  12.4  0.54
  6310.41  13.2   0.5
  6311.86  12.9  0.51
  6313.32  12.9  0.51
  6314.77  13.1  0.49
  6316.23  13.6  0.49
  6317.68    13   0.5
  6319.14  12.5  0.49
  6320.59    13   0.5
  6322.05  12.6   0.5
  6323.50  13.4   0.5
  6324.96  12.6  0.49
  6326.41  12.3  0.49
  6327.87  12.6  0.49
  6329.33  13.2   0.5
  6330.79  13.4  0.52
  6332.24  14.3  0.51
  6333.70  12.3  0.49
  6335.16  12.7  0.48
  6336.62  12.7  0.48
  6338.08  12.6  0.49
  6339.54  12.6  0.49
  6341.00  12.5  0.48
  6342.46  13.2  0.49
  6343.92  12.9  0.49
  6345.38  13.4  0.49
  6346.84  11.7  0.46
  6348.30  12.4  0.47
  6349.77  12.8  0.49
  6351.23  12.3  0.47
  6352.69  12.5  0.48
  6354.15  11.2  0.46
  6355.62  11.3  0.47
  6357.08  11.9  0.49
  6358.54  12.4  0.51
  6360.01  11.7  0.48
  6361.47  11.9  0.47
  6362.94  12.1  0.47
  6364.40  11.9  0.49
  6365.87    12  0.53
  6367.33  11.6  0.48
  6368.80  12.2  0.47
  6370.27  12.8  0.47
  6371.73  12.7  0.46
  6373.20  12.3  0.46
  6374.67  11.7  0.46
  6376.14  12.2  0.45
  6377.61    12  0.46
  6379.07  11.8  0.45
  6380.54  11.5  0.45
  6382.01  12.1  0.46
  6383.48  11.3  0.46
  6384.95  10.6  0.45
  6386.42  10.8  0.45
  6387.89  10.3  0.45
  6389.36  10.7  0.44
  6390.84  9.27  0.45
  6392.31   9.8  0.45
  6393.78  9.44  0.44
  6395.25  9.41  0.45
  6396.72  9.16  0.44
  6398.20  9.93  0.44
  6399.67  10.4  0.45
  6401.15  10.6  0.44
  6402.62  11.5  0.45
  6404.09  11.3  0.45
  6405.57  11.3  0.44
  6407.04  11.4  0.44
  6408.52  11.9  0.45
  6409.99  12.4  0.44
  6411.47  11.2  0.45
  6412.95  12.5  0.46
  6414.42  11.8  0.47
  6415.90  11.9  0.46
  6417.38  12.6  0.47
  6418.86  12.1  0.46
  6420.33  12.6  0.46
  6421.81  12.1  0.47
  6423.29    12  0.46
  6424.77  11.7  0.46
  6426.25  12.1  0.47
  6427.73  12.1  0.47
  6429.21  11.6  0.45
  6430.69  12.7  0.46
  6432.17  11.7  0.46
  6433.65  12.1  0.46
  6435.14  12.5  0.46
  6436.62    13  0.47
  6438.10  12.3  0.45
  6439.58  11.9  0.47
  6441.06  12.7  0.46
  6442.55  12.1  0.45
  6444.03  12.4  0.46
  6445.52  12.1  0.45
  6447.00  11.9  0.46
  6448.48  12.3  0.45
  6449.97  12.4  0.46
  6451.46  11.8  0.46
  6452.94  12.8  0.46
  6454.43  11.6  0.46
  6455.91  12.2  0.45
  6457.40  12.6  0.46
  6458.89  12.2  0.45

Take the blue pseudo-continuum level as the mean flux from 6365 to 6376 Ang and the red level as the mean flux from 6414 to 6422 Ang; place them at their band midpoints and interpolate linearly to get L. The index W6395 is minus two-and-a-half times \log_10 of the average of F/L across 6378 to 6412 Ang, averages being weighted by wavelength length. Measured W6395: 0.13 mag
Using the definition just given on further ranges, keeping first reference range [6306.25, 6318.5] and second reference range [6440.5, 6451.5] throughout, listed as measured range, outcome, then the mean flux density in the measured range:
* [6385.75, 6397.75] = 0.27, 9.85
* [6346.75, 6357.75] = 0.07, 12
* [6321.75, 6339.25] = 0.01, 12.9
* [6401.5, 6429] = 0.05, 11.9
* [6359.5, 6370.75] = 0.07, 12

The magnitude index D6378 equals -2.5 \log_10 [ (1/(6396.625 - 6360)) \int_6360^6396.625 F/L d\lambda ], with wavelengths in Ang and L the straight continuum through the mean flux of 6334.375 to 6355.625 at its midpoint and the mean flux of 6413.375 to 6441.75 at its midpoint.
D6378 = 0.096 mag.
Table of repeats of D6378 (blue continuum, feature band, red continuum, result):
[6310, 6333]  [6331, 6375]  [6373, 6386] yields -0.006 mag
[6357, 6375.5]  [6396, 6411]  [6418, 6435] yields 0.104 mag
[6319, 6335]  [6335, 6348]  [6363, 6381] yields -0.003 mag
